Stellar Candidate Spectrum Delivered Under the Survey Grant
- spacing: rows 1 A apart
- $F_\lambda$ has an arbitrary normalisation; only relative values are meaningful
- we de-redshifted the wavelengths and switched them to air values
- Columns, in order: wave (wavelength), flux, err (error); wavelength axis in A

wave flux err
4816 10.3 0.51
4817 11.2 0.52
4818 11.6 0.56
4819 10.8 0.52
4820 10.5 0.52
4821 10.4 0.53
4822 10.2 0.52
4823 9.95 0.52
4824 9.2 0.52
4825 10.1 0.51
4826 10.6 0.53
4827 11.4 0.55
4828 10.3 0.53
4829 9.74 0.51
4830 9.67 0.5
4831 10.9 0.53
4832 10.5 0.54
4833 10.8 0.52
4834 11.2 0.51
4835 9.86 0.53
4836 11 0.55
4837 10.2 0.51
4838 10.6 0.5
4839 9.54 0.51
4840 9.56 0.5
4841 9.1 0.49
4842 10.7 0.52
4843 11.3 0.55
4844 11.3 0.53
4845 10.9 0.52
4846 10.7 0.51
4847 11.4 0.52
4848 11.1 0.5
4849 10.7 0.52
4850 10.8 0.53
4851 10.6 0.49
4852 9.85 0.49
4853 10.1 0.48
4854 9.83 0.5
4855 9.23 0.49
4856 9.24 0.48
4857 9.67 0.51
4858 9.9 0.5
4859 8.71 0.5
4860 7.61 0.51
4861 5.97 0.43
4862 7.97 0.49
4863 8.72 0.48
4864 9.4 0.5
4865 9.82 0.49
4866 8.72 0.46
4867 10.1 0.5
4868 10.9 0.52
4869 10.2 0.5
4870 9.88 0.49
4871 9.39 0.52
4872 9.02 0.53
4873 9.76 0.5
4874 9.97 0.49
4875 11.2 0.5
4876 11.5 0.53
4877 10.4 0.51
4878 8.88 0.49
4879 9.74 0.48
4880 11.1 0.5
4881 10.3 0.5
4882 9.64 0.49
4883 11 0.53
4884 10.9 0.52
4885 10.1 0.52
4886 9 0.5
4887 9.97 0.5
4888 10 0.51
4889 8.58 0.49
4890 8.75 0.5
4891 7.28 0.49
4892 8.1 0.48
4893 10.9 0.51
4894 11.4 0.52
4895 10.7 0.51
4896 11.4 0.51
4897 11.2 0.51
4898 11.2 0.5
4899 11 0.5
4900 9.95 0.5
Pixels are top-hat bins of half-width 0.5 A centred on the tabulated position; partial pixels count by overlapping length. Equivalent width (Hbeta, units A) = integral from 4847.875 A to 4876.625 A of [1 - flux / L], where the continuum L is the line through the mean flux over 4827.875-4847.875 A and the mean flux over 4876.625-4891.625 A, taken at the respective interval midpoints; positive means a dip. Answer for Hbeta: 1.2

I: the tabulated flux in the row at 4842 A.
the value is 10.7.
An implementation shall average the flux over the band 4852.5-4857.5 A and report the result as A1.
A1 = 9.61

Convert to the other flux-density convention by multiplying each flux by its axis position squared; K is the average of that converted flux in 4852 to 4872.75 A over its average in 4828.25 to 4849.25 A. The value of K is 0.89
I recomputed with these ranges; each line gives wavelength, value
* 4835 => 9.86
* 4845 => 10.9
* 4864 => 9.4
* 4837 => 10.2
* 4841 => 9.1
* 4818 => 11.6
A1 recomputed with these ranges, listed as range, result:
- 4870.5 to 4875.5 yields 9.87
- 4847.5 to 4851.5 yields 10.8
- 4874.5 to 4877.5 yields 11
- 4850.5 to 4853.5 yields 10.2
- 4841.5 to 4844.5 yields 11.1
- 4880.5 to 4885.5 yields 10.4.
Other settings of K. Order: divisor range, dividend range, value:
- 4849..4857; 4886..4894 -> 0.94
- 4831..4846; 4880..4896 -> 0.96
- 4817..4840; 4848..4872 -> 0.92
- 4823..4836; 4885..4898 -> 0.97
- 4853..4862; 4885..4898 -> 1.13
